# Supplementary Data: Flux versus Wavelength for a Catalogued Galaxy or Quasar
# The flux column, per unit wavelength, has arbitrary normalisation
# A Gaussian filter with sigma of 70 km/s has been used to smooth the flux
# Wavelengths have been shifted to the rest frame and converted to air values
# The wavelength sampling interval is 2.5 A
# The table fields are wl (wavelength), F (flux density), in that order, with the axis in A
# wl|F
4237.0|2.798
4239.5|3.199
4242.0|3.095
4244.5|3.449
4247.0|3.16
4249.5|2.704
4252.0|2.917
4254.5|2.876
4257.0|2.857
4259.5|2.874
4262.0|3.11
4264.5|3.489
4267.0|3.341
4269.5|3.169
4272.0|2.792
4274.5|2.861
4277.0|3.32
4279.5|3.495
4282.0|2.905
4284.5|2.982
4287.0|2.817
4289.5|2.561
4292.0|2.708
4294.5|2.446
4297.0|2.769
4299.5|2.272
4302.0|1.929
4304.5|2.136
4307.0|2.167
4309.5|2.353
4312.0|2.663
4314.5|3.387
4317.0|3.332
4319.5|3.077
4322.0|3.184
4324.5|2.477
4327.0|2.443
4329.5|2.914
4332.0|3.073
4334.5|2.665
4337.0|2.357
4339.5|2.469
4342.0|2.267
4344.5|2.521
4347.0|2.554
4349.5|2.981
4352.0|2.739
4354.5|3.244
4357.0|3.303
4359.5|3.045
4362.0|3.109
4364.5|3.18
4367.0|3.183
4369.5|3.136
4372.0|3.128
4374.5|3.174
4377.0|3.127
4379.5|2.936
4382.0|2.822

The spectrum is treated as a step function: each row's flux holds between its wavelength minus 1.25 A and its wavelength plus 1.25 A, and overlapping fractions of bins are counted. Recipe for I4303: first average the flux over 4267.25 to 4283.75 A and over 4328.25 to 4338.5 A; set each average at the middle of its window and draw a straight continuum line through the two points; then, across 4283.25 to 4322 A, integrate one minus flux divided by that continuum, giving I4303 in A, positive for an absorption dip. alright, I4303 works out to 3.6 A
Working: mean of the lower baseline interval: 3.1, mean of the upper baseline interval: 2.75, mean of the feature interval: 2.66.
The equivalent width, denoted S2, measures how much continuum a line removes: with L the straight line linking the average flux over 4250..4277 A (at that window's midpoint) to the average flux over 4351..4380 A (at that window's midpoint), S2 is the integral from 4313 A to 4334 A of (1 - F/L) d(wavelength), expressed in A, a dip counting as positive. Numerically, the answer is 0.8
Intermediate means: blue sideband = 3.03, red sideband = 3.12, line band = 2.97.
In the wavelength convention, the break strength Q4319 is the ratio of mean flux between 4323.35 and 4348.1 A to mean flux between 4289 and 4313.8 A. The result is 1.06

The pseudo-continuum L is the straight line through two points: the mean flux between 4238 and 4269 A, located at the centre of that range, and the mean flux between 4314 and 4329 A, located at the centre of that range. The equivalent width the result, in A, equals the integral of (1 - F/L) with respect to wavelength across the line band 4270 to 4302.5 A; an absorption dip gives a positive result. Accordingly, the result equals 2.6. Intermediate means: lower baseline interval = 3.09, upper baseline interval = 2.96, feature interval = 2.79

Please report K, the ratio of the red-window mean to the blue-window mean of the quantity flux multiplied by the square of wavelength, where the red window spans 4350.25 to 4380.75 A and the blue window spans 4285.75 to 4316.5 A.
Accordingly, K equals 1.26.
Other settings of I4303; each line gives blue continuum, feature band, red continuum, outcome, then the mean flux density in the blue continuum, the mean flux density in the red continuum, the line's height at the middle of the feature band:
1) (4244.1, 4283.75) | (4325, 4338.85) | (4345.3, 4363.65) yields 1.6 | 3.07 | 2.99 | 3.01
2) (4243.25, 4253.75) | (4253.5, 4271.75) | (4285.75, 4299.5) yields -1.1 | 3.05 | 2.62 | 2.91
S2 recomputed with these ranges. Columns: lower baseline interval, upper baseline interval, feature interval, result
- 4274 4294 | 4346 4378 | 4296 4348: 6.7 A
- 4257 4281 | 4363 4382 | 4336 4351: 2.8 A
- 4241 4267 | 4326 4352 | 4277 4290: -0.4 A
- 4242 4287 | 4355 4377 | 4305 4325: 1.9 A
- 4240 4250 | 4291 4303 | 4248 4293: -3.4 A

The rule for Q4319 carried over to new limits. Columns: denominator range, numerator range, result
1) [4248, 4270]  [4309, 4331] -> 0.95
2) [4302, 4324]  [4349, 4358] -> 1.12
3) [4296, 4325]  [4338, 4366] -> 1.08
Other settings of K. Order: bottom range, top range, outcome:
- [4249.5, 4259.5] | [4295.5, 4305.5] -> 0.82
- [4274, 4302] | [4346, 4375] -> 1.14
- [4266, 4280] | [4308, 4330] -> 0.93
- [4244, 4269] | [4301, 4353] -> 0.89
